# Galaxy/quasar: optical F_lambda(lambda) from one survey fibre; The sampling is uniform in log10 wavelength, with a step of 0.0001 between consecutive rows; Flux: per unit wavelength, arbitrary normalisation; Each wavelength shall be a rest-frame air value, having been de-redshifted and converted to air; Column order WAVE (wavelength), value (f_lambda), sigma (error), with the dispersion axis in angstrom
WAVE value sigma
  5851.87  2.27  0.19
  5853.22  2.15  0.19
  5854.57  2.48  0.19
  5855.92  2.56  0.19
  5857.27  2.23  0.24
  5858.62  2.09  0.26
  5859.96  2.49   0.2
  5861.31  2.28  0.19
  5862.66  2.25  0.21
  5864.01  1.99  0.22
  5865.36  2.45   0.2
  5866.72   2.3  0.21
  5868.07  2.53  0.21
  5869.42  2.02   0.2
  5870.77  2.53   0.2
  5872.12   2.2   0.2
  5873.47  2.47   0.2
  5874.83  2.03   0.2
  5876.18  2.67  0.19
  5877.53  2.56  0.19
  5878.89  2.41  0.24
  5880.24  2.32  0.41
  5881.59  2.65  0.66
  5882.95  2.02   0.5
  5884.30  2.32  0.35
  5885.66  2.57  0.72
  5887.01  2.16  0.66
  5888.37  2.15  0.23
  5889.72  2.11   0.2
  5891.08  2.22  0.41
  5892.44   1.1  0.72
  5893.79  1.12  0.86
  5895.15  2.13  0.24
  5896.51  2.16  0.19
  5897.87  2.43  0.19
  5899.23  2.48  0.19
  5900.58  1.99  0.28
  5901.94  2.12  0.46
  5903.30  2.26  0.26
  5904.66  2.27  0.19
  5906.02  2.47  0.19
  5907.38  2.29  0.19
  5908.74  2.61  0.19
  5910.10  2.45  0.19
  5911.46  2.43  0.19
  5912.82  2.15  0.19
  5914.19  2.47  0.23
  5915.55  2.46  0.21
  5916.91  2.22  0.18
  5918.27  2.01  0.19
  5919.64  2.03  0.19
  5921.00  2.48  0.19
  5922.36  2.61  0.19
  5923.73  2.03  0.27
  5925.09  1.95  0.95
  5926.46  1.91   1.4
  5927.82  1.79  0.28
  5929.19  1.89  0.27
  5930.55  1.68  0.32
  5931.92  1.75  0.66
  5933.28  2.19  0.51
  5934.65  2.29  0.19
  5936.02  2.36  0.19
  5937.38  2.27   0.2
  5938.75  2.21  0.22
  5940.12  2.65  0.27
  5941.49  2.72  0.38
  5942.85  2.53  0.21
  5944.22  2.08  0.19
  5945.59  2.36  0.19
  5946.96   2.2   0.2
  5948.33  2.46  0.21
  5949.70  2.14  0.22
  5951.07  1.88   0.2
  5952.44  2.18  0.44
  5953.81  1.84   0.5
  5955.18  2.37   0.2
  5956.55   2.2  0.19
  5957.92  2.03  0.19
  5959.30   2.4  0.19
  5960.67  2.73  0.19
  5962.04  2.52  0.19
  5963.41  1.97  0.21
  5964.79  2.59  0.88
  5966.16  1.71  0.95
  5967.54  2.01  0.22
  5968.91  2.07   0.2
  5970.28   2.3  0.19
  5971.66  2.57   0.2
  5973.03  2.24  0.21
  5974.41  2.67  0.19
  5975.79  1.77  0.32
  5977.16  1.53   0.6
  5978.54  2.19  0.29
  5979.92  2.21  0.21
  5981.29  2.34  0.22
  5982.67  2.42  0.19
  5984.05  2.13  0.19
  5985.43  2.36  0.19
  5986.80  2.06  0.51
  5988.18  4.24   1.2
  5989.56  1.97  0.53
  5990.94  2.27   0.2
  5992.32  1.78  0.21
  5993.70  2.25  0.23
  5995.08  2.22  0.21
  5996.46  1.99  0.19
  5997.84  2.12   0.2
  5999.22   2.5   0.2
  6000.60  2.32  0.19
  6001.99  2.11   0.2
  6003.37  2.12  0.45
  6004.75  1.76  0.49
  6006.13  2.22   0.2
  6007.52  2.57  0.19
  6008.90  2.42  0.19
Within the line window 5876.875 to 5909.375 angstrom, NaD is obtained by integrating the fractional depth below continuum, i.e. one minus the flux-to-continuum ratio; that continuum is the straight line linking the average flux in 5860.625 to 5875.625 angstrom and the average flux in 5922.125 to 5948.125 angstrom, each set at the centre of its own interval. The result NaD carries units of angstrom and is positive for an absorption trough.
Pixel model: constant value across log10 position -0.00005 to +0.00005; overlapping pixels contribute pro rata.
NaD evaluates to 0.6 angstrom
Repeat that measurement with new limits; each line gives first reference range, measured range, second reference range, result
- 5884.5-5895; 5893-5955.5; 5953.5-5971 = -3.79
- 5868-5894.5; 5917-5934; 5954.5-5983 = 1.39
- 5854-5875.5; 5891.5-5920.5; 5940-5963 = 1.59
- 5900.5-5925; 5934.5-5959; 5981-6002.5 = 0.41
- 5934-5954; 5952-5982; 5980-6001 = 1.38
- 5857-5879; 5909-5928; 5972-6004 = 0.51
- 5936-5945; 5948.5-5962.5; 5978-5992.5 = 0.97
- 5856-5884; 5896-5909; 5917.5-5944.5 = -0.31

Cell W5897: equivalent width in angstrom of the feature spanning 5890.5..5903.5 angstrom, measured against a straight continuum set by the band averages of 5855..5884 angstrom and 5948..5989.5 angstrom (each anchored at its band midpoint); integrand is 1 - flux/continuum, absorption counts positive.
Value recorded 1.83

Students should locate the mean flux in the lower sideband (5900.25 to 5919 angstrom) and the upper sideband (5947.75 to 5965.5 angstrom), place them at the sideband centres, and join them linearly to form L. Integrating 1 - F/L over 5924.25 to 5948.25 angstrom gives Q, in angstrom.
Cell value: 1.1 angstrom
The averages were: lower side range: 2.3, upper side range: 2.25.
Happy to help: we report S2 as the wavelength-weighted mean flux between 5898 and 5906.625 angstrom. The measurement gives 2.27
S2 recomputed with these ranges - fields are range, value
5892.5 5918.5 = 2.22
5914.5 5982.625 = 2.2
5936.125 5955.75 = 2.28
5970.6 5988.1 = 2.28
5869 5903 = 2.2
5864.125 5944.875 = 2.23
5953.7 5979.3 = 2.2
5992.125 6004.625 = 2.15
